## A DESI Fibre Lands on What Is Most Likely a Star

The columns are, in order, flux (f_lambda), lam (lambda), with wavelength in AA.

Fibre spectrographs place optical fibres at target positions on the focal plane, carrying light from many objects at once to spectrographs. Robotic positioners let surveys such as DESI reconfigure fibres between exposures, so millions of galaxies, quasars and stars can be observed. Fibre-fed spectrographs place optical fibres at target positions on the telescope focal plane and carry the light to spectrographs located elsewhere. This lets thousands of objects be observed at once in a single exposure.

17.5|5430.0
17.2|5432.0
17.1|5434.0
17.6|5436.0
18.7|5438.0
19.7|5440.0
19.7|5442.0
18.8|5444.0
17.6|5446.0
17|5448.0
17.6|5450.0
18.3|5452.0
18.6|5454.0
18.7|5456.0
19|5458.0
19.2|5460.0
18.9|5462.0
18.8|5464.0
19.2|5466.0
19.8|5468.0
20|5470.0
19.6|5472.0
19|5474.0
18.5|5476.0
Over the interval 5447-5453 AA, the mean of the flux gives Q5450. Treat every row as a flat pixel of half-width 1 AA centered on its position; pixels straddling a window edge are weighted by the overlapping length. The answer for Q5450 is 17.6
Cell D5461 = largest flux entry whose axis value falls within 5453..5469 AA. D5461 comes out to 19.8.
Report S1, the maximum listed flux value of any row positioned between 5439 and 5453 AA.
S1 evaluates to 19.7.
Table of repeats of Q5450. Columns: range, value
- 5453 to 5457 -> 18.6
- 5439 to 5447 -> 19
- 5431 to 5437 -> 17.3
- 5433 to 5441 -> 18.3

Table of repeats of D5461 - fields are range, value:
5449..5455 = 18.6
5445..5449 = 17.6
